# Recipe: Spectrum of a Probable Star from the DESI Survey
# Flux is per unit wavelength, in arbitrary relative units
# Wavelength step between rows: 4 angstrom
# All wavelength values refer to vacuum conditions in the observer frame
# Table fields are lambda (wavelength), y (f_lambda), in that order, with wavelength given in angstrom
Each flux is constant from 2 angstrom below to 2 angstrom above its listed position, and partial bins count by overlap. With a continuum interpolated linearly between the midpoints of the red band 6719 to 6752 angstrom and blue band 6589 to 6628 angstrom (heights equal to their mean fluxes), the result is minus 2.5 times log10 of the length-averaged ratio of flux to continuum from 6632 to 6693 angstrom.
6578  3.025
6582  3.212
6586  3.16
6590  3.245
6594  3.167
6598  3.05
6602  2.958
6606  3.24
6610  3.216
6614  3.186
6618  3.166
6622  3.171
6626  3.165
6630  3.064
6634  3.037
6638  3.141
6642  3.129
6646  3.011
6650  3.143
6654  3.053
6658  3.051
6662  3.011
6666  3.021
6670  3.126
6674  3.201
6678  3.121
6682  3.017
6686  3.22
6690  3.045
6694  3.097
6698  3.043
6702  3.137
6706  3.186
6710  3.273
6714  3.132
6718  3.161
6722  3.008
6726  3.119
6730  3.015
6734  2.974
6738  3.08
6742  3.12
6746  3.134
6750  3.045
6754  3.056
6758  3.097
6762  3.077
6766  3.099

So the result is 0.01 mag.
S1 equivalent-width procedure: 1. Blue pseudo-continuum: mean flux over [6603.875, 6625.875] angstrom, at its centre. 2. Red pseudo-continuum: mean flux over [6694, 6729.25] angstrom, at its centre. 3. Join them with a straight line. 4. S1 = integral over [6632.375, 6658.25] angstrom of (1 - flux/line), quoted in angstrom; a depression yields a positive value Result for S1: 0.7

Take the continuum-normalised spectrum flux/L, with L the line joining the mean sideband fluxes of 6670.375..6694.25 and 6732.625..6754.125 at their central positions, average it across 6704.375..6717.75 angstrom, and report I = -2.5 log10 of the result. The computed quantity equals -0.03 mag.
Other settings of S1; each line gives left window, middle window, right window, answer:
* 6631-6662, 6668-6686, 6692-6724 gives -0.1 angstrom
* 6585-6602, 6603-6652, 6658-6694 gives -0.3 angstrom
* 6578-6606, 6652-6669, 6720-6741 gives 0.3 angstrom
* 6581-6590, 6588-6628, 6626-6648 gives -0.1 angstrom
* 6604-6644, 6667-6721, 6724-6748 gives -0.5 angstrom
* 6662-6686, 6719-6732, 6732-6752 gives 0.1 angstrom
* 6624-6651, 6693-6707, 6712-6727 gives 0.0 angstrom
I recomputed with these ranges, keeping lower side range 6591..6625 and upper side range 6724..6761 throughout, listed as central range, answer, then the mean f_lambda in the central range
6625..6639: 0.01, 3.09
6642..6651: 0.02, 3.08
